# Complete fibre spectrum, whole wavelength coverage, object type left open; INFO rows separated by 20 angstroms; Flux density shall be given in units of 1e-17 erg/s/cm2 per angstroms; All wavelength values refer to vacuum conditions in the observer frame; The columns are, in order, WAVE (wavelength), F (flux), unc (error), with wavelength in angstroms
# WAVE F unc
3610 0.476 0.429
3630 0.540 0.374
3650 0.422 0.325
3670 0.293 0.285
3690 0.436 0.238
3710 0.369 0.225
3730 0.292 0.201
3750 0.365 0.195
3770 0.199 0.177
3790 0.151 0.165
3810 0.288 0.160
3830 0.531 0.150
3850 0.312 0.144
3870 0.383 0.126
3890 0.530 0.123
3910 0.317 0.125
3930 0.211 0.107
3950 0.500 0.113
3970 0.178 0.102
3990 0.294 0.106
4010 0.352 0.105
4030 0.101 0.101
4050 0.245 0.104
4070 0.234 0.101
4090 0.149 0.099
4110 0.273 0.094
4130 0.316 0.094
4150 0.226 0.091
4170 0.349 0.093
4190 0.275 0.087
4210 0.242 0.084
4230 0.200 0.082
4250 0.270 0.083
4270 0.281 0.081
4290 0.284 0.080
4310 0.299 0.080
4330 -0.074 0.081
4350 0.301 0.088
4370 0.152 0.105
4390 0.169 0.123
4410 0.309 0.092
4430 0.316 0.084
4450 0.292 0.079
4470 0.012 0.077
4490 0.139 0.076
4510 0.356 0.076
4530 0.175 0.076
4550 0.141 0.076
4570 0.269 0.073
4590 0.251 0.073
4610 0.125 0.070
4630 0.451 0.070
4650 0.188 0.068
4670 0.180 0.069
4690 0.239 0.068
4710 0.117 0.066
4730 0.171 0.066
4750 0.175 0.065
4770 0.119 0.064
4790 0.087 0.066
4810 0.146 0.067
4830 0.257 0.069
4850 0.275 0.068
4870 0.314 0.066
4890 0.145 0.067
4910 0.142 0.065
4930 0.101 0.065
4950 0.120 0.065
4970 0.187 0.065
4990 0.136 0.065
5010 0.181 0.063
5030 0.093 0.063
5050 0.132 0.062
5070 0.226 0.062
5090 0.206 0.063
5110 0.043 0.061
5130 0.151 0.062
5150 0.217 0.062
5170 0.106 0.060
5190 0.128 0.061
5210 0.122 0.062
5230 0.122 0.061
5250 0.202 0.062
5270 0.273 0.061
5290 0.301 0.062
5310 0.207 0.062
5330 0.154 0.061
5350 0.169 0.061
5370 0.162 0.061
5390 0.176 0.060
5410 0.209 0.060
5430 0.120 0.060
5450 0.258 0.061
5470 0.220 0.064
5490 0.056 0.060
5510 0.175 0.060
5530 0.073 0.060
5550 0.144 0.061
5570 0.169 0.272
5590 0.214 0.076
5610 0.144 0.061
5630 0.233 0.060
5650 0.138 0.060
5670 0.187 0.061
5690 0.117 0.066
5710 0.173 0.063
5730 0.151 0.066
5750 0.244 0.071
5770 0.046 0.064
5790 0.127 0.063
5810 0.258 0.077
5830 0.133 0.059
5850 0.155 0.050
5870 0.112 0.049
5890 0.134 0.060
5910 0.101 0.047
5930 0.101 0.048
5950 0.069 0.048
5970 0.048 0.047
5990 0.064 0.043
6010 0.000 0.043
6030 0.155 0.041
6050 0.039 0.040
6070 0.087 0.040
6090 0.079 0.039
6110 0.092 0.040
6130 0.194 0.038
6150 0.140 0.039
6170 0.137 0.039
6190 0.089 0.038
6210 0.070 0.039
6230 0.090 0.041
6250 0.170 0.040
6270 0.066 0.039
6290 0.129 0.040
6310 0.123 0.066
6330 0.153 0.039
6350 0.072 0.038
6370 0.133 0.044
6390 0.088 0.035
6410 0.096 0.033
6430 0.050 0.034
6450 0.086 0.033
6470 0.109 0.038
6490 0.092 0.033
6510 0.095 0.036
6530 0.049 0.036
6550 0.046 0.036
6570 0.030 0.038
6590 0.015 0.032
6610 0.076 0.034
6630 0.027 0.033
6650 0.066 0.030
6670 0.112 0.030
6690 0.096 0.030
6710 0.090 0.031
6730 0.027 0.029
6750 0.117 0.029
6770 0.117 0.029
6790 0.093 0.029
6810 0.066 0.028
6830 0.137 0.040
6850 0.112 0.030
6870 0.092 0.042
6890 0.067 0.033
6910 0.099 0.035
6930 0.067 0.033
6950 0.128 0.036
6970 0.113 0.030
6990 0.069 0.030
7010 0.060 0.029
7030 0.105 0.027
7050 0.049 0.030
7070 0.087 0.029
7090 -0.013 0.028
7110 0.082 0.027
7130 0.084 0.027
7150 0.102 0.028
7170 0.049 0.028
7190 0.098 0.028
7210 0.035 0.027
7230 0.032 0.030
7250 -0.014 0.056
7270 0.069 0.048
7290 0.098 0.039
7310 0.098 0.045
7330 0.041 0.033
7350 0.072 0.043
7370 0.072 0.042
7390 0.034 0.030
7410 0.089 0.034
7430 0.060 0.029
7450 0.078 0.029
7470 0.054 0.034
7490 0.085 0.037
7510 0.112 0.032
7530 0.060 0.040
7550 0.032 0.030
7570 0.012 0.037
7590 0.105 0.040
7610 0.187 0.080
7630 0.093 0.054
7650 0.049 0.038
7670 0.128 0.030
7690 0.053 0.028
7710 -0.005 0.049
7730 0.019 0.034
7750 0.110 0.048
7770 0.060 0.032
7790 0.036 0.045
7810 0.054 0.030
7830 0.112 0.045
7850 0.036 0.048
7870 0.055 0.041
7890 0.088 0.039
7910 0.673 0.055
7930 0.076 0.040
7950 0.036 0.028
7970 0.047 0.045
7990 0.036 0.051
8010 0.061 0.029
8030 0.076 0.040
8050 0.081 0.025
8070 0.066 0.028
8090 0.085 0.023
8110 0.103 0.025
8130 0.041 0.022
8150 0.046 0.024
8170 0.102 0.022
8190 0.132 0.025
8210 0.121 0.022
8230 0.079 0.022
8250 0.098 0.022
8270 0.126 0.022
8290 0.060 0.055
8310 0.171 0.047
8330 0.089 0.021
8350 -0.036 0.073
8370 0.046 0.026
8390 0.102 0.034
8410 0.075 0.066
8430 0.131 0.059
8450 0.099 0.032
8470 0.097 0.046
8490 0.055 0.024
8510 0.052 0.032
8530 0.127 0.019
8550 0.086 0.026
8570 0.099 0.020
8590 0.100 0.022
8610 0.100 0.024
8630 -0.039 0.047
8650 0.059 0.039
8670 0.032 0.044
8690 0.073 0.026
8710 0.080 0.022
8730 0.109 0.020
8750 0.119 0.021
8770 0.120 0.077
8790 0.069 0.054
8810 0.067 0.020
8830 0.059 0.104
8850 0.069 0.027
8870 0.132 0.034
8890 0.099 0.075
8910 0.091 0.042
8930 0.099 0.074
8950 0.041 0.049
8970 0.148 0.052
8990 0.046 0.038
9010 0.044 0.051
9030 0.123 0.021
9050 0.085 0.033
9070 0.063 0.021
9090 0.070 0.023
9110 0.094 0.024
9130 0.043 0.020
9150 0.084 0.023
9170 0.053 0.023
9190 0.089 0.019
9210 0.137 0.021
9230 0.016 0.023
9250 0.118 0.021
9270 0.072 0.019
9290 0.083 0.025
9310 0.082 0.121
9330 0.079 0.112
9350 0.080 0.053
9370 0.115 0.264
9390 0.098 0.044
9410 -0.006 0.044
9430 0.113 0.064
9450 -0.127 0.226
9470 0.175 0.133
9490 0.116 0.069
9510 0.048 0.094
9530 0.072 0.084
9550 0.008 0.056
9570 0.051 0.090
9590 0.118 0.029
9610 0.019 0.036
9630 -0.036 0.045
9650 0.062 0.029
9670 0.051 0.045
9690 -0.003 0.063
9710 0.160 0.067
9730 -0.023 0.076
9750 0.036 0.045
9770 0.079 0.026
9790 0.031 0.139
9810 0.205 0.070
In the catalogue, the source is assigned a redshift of 1.122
